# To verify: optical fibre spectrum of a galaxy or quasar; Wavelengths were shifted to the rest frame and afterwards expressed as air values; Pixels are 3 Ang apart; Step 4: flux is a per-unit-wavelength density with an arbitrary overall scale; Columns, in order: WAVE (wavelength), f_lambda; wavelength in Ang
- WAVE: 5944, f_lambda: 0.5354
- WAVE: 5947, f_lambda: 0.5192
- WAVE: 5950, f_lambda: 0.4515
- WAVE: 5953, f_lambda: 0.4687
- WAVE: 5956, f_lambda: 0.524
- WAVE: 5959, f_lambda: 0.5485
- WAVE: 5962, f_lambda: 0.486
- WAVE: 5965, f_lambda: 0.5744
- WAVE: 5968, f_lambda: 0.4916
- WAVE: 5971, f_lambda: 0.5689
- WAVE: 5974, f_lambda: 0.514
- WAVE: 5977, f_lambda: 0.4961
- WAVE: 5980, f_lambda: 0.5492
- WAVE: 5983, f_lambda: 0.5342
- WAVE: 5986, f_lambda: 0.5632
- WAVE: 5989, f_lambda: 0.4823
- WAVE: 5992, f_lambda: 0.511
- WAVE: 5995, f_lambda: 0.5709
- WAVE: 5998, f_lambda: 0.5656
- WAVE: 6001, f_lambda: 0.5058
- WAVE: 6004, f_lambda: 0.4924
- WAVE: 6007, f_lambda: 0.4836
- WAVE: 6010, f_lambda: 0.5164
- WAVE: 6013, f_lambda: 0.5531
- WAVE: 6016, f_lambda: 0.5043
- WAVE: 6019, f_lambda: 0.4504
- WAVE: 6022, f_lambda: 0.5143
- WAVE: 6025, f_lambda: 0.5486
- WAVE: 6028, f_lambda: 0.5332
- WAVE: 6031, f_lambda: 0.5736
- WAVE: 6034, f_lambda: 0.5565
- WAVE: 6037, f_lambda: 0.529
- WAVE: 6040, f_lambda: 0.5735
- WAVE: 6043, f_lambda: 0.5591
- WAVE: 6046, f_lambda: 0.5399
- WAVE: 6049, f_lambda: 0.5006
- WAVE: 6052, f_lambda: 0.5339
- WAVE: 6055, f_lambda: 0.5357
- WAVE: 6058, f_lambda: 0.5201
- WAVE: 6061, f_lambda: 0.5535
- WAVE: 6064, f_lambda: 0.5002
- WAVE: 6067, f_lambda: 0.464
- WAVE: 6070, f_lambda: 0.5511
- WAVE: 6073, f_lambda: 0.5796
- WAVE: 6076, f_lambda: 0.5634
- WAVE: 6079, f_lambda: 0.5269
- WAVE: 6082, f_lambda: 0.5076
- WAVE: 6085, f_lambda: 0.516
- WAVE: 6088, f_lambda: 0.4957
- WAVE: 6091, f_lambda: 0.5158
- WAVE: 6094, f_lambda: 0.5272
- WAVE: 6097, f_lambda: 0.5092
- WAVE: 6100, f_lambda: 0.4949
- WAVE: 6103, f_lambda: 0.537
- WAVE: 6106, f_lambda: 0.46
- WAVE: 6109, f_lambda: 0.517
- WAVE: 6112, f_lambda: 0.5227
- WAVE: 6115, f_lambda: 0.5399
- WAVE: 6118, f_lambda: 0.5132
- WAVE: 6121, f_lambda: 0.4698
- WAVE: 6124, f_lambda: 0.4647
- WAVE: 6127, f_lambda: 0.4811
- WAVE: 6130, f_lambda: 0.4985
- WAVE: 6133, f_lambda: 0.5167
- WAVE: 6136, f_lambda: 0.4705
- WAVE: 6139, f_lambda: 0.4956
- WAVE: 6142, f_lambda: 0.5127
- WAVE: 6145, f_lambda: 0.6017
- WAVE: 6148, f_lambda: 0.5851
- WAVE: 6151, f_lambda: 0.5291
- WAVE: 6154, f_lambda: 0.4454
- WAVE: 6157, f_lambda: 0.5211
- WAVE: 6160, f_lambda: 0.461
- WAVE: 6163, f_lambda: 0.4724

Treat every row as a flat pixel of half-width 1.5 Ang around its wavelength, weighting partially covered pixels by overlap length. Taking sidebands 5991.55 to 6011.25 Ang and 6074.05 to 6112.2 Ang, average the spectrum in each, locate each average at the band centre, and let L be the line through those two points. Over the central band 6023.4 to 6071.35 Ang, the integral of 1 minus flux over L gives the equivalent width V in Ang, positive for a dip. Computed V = -1.6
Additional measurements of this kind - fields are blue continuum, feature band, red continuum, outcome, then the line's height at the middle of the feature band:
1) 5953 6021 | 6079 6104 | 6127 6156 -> 0.2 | 0.517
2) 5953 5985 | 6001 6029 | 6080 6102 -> 0.6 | 0.52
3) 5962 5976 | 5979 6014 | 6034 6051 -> 0.5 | 0.535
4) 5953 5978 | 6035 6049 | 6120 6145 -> -1.0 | 0.51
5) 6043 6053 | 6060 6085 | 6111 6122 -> -0.3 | 0.524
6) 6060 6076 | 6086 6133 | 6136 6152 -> 2.8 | 0.536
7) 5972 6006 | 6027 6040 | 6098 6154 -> -0.8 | 0.521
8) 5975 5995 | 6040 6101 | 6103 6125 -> -1.9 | 0.51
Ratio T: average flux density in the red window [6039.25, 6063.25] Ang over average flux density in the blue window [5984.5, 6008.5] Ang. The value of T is 1.03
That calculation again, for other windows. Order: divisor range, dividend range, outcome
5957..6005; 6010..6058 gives 1.01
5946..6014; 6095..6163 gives 0.97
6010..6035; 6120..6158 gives 0.96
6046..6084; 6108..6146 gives 0.96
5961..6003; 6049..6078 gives 1.00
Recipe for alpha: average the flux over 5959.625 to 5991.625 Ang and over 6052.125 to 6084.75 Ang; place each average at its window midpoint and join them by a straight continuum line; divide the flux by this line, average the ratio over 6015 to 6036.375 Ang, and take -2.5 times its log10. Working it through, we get 0.00 mag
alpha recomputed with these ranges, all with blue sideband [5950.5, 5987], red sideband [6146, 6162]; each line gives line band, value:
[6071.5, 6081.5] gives -0.07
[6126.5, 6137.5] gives 0.04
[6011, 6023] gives 0.03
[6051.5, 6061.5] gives -0.03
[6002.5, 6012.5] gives 0.04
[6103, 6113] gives 0.02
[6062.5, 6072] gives 0.02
